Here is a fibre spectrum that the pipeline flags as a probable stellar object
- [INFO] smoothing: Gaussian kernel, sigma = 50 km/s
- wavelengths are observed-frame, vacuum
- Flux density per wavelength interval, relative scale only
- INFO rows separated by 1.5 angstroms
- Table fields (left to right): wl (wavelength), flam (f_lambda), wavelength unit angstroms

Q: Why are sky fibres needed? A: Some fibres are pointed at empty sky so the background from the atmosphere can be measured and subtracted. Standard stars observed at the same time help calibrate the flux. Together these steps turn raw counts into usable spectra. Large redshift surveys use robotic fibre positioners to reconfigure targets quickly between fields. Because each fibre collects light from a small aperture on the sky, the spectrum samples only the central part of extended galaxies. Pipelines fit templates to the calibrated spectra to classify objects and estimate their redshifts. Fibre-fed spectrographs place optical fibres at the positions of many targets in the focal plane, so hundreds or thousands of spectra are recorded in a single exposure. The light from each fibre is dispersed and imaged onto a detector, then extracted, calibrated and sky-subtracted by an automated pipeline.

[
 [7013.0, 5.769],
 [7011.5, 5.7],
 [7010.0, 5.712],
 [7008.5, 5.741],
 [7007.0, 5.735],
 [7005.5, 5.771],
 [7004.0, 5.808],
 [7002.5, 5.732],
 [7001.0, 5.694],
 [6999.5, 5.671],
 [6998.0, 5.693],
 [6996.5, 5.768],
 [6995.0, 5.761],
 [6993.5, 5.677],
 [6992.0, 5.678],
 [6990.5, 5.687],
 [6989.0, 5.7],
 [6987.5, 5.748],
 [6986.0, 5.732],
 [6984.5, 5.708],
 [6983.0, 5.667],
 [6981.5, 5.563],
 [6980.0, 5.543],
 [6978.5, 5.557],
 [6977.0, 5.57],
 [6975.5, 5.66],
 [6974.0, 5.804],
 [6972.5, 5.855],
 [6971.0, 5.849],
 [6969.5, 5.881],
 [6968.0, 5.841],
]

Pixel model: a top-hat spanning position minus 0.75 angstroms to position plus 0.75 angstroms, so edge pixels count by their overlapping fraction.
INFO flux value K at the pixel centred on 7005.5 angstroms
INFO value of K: 5.771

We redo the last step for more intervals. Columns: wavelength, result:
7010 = 5.712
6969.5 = 5.881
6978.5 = 5.557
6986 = 5.732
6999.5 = 5.671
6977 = 5.57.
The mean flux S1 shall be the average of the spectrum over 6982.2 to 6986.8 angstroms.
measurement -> 5.7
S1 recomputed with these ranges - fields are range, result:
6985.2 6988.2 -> 5.74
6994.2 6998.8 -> 5.74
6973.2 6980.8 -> 5.63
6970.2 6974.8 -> 5.83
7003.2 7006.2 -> 5.79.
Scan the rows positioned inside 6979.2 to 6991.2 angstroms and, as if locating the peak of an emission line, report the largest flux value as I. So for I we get 5.748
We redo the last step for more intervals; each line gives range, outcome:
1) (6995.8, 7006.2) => 5.808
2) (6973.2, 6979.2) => 5.804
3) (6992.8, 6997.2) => 5.768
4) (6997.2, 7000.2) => 5.693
